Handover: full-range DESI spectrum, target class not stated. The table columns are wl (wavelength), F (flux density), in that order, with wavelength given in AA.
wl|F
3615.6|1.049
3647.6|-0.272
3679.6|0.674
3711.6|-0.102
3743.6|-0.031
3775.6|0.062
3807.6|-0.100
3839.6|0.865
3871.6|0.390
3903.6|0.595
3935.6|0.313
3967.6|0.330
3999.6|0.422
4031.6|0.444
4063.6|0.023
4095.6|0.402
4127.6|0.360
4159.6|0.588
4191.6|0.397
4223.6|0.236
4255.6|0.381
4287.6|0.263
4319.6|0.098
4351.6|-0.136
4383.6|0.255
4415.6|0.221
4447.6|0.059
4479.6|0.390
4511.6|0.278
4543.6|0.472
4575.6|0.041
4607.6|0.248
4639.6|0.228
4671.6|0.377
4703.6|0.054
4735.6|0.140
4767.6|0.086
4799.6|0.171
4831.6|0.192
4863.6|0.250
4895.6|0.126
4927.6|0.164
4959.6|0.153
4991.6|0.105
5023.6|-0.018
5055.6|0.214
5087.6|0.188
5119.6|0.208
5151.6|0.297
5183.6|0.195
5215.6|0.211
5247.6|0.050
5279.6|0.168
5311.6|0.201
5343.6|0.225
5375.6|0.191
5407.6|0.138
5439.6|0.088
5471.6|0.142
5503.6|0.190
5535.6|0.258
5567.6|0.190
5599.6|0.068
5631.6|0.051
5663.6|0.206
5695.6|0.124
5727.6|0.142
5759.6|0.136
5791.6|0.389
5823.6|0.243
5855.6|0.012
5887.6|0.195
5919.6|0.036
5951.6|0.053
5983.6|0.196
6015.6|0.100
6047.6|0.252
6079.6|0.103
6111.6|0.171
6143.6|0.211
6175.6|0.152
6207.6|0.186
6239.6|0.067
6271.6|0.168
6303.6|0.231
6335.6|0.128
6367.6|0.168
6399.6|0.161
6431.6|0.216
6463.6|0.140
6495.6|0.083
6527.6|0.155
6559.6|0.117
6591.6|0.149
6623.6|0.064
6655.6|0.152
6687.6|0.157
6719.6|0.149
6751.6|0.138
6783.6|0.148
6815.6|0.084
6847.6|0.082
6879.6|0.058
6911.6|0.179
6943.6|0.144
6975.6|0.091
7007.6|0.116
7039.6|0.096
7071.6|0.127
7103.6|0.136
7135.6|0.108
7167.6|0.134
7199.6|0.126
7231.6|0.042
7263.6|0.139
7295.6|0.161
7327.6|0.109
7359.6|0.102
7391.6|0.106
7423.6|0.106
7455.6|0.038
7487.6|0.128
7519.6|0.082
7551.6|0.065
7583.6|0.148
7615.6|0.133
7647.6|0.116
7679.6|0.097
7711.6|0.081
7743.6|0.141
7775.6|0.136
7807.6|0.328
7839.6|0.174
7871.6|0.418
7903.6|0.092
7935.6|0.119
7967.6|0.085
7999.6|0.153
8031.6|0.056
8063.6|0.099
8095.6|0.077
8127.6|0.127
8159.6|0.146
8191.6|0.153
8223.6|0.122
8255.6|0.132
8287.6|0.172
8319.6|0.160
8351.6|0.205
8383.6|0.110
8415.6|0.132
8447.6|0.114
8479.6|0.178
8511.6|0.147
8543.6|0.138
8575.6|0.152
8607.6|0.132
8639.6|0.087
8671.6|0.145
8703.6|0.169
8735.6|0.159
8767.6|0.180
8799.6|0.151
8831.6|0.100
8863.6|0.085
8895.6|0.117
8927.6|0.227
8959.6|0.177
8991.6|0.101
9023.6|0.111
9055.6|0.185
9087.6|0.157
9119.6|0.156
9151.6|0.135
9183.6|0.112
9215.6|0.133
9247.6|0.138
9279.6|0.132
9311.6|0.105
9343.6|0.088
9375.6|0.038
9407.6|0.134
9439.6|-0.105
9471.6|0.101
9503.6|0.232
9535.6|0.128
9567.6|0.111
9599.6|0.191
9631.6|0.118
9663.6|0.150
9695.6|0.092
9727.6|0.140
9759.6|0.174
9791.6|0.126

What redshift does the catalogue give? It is 0.56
